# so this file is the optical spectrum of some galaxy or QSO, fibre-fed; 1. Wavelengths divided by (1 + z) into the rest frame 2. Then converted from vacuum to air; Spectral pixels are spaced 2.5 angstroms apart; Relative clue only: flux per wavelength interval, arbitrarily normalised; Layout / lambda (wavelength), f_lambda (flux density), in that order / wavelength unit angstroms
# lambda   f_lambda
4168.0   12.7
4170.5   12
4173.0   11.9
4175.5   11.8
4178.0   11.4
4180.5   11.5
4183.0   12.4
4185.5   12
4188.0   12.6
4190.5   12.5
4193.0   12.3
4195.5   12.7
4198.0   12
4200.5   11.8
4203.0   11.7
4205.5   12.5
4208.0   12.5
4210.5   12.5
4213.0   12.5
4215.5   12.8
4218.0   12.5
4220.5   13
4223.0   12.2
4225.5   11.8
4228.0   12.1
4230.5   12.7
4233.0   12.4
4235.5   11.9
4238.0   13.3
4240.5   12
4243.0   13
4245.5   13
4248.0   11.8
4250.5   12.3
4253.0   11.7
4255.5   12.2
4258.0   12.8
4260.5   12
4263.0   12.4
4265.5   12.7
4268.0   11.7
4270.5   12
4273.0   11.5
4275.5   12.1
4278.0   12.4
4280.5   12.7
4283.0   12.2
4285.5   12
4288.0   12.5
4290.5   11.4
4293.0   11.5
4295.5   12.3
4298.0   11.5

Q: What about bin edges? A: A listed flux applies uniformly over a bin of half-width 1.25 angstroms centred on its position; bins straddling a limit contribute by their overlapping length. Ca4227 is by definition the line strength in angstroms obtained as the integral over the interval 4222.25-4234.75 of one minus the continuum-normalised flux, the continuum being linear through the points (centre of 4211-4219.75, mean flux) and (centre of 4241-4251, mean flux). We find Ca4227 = 0.3 angstroms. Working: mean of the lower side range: 12.6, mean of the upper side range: 12.5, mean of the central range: 12.2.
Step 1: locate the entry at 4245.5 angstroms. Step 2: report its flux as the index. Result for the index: 13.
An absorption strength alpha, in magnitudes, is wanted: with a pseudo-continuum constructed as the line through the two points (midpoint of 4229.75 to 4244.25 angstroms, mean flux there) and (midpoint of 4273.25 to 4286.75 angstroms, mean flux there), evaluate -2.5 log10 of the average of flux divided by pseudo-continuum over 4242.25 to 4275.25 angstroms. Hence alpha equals 0.01 mag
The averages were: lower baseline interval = 12.5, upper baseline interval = 12.2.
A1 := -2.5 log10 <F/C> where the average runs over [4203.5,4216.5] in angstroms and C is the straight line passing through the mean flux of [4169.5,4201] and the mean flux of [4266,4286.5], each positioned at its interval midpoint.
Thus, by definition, -0.04 mag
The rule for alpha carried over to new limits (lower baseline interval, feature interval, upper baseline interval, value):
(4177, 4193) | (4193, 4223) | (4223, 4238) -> -0.02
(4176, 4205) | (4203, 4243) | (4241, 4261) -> -0.02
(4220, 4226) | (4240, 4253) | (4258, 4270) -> -0.01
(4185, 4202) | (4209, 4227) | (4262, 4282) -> -0.02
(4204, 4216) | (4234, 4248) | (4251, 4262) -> -0.02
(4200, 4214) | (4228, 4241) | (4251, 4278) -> -0.02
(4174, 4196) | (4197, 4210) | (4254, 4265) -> 0.00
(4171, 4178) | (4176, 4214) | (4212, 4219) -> 0.00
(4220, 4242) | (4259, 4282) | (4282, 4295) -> -0.01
